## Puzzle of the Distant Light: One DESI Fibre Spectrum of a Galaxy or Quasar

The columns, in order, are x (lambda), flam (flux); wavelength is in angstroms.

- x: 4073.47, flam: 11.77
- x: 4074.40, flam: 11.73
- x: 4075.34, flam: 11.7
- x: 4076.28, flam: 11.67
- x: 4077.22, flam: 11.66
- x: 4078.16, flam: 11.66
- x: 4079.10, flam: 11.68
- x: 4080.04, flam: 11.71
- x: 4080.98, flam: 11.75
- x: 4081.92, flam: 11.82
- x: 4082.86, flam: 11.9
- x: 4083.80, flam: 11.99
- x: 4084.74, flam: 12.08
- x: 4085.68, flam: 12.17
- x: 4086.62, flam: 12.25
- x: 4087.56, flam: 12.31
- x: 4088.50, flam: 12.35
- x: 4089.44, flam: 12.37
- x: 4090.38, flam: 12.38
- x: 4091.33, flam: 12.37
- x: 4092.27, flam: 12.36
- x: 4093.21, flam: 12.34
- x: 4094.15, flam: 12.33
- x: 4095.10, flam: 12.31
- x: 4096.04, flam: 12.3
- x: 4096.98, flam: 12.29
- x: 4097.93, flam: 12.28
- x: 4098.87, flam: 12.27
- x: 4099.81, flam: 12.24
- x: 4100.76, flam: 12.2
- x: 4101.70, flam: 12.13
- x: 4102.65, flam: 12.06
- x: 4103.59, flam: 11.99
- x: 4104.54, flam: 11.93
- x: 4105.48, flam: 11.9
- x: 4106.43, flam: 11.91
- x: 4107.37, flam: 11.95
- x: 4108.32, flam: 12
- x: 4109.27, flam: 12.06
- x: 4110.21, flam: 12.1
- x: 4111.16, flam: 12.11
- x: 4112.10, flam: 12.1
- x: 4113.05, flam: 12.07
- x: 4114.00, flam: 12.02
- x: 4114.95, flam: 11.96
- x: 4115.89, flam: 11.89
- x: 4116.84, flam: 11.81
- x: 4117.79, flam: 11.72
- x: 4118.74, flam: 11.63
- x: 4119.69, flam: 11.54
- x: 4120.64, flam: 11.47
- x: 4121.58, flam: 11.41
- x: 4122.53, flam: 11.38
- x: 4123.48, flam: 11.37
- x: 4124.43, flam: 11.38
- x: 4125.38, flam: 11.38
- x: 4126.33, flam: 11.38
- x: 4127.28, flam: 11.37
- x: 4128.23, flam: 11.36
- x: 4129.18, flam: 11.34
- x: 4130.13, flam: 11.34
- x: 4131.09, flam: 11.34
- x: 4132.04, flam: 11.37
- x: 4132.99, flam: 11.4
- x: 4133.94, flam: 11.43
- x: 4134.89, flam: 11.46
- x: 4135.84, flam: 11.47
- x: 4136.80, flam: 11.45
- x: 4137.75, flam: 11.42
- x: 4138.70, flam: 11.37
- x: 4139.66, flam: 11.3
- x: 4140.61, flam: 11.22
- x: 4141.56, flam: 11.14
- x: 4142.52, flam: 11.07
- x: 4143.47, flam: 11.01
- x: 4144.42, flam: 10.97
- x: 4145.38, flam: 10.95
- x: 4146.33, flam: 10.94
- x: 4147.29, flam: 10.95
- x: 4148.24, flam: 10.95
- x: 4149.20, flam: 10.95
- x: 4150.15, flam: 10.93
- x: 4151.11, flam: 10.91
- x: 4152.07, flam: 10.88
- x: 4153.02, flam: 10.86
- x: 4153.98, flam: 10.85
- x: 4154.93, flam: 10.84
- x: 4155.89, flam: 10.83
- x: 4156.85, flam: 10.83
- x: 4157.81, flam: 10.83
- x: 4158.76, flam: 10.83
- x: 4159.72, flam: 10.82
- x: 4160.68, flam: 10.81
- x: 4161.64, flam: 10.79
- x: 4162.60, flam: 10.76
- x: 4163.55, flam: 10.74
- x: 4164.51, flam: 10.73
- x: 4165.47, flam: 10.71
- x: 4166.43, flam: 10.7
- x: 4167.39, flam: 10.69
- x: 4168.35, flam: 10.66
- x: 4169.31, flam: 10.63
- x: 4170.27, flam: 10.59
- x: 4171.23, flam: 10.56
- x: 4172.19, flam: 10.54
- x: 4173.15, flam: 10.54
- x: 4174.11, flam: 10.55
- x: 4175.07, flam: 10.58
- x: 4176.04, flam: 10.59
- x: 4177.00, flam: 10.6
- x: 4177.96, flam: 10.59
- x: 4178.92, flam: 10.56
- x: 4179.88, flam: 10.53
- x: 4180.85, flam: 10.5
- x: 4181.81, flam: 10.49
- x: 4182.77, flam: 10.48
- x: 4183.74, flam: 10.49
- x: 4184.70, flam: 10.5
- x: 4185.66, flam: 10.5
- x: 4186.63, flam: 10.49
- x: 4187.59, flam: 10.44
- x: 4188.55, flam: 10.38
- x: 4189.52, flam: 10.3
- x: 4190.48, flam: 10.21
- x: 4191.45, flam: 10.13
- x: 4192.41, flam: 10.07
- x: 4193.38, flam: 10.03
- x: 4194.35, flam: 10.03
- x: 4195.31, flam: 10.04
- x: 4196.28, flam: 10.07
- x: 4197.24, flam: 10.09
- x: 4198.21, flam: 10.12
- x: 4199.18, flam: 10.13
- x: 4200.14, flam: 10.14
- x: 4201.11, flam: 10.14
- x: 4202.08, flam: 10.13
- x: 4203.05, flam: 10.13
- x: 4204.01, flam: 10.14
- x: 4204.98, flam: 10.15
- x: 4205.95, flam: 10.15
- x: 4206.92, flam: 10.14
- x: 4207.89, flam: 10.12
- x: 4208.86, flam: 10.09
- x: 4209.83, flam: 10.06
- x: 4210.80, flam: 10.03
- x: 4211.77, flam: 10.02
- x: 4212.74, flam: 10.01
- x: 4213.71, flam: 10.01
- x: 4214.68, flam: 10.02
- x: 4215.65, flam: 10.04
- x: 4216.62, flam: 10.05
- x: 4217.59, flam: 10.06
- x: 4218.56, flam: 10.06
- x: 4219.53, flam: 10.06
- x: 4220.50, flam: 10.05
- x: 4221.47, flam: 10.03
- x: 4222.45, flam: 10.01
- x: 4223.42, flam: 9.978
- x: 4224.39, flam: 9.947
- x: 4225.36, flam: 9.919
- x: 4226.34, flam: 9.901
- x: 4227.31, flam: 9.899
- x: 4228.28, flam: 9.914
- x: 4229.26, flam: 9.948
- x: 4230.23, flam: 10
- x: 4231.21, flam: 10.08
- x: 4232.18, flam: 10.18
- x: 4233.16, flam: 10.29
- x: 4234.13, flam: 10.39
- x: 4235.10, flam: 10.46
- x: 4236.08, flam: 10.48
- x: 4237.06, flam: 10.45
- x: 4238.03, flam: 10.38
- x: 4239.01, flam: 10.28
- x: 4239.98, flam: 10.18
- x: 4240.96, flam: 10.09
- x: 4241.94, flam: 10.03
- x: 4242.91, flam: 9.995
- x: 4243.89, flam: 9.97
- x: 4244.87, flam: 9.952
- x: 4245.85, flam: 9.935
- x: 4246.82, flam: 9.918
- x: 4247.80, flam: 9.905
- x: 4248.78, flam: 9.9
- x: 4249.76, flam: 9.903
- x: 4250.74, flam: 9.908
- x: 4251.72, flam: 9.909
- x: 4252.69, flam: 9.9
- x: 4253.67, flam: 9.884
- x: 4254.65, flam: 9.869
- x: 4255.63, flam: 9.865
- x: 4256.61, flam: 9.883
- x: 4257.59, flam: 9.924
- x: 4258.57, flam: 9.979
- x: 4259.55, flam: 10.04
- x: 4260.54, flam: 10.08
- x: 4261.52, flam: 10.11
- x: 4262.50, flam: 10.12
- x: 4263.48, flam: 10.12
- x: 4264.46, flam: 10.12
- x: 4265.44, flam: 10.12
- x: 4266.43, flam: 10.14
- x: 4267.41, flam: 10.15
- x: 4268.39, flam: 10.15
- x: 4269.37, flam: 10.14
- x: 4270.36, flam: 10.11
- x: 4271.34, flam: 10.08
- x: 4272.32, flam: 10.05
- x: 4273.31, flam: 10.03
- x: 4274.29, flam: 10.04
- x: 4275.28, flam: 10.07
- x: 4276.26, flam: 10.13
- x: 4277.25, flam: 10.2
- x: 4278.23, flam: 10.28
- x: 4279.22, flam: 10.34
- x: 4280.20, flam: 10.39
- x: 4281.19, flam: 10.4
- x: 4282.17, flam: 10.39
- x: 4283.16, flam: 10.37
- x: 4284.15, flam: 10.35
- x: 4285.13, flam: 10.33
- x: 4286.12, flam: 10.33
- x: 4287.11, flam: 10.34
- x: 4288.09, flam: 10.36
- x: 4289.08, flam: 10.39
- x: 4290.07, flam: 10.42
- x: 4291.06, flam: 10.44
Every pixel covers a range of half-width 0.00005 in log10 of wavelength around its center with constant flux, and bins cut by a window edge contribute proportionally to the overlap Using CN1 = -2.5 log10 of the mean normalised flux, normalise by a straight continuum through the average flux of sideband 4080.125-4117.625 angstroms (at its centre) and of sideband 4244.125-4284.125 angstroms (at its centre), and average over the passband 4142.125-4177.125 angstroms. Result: 0.06 mag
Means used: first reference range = 12.1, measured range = 10.8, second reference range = 10.1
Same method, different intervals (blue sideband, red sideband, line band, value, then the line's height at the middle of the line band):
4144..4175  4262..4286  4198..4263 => 0.04 mag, 10.4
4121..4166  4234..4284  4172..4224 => 0.04 mag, 10.6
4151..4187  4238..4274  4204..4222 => 0.03 mag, 10.3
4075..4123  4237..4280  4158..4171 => 0.05 mag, 11.2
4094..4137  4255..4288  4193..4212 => 0.08 mag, 10.9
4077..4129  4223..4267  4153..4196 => 0.04 mag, 11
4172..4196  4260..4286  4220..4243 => 0.02 mag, 10.3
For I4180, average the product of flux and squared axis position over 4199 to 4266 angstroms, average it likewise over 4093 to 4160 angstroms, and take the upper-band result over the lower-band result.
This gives 0.9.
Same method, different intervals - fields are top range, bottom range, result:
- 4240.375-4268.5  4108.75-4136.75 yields 0.92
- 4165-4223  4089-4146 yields 0.91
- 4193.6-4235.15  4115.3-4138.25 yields 0.92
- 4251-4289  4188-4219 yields 1.04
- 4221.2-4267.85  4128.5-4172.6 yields 0.96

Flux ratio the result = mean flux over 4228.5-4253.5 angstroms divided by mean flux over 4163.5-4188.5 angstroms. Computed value 0.95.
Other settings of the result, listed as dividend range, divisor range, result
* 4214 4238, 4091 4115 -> 0.83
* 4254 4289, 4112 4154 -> 0.90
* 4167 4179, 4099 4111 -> 0.88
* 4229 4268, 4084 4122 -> 0.83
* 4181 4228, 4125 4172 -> 0.92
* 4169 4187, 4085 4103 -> 0.86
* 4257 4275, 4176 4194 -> 0.97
